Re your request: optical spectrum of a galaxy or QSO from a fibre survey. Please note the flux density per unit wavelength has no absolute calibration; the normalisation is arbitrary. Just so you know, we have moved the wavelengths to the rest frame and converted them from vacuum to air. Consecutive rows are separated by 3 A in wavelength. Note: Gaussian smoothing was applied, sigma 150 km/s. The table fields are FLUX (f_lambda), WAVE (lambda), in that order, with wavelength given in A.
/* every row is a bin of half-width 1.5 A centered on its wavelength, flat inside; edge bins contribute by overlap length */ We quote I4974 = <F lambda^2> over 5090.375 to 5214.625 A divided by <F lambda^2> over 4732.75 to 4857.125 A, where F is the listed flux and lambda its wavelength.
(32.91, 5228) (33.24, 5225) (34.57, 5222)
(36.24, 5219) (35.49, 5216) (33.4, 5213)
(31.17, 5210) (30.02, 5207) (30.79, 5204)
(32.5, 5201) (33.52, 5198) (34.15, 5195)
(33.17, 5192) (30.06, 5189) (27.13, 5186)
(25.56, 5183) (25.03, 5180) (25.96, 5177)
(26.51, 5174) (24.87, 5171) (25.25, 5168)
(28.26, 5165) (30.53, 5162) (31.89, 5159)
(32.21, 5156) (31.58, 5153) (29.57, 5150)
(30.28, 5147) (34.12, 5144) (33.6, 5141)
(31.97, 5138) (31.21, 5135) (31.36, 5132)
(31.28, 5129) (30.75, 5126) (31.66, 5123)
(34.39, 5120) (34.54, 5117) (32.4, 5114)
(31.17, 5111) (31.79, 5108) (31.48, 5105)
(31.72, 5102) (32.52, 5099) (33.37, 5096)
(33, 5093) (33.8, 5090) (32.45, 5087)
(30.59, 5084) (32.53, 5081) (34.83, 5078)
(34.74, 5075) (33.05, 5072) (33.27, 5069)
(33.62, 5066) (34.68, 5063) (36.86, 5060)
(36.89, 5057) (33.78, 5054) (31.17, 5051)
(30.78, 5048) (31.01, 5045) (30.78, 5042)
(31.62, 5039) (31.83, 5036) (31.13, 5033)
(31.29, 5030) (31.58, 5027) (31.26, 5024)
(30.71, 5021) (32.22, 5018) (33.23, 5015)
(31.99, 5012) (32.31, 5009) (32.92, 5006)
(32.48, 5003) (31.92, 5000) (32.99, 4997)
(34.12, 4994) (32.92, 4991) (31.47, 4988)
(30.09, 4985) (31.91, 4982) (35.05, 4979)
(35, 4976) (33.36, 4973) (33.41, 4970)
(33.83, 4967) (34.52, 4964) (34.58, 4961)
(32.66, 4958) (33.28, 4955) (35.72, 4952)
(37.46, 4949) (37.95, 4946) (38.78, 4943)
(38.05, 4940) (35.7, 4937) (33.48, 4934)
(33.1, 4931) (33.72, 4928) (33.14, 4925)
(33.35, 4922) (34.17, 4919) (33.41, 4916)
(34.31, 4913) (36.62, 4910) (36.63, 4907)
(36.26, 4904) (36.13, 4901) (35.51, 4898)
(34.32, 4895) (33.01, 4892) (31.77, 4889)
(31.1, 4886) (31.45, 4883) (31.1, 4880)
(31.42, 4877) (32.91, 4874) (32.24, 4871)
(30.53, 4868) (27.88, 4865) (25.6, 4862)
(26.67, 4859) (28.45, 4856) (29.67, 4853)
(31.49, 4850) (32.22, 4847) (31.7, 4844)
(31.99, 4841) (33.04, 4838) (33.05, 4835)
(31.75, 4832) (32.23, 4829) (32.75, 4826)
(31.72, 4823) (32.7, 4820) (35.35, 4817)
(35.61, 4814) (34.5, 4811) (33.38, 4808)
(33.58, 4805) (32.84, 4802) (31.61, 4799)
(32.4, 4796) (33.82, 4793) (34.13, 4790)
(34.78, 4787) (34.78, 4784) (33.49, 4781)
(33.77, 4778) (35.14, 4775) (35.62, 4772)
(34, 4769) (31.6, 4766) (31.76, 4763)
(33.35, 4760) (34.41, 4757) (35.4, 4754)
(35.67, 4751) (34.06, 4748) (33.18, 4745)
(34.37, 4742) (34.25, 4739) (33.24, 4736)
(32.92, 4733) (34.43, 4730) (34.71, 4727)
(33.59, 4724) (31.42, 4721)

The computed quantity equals 1.1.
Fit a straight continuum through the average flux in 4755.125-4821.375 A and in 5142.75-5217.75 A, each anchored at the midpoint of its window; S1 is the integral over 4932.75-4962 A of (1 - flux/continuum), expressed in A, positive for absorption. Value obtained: -3.2 A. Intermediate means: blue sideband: 33.8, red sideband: 30.1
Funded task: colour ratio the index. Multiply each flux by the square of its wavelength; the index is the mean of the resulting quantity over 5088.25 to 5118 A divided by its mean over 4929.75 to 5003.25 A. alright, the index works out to 1.01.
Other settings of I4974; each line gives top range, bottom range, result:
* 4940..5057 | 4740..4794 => 1.07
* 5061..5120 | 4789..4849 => 1.12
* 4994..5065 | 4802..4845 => 1.07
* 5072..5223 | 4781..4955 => 1.06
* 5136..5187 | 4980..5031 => 0.96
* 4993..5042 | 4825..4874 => 1.12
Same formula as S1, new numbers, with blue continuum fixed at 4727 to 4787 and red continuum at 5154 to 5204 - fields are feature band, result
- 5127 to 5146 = -1.57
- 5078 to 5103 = -2.00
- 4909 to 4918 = -0.67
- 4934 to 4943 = -1.32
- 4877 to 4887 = 0.41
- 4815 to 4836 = 0.24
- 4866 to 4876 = 0.32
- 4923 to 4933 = -0.39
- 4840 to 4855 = 0.77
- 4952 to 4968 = -1.13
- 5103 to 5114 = -0.58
